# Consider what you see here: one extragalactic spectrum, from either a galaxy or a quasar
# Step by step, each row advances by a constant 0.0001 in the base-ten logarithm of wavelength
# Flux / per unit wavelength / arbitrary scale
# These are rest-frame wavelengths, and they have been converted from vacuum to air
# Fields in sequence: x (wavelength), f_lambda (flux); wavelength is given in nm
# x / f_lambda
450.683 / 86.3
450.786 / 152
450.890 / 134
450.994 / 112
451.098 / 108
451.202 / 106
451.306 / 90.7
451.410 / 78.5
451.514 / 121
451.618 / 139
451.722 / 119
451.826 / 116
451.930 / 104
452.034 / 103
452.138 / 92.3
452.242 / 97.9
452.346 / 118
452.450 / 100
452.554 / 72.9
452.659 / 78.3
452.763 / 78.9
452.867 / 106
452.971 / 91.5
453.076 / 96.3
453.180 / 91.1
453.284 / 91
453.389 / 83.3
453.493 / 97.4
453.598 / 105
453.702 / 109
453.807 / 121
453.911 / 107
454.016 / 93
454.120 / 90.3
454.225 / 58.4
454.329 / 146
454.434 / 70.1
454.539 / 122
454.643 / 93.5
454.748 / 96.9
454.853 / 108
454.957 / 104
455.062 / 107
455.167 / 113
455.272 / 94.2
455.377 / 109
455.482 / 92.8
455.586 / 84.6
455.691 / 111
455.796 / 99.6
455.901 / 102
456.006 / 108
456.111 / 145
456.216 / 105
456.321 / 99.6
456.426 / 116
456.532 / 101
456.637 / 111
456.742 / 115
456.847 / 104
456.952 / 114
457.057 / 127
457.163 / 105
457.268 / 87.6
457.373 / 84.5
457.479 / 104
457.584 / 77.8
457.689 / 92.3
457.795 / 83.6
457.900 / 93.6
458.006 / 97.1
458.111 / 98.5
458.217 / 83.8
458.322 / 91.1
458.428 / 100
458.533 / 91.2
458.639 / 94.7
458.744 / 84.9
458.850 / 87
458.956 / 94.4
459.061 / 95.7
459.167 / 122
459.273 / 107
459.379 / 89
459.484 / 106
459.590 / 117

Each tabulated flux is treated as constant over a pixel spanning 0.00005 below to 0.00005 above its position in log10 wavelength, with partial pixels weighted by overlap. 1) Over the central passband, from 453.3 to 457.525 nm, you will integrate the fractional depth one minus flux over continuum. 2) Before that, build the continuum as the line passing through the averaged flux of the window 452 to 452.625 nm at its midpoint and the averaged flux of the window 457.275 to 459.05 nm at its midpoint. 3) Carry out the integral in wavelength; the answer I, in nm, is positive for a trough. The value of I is -0.44 nm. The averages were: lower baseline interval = 96.6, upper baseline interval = 91.2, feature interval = 103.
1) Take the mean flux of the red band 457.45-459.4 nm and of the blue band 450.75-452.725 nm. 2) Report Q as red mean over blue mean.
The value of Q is 0.9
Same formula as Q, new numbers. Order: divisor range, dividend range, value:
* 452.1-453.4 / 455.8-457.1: 1.21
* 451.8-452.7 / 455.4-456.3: 1.08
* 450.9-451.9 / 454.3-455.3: 0.95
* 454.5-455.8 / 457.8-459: 0.90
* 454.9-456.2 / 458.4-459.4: 0.91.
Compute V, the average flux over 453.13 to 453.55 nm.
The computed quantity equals 90.8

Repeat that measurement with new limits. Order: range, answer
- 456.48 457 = 109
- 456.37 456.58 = 108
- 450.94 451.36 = 104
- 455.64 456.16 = 113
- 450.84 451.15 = 118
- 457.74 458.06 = 91.4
